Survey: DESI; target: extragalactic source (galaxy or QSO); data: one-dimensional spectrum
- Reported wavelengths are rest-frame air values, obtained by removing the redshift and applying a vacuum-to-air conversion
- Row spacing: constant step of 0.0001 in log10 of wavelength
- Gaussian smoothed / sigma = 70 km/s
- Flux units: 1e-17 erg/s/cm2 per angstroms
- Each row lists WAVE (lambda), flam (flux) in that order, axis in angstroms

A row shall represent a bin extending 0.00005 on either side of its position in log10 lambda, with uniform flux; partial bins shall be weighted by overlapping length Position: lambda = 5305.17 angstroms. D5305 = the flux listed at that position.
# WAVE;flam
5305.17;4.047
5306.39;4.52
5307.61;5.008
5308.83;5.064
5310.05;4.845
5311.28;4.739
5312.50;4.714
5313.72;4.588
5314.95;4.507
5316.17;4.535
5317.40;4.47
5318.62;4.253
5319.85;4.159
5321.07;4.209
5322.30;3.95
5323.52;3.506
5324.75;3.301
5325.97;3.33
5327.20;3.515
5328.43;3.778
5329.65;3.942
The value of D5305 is 4.047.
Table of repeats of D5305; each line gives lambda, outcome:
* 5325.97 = 3.33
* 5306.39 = 4.52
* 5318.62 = 4.253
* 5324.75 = 3.301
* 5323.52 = 3.506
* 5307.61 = 5.008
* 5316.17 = 4.535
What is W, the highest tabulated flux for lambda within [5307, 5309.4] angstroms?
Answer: 5.064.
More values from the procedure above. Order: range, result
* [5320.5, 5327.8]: 4.209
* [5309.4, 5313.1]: 4.845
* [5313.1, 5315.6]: 4.588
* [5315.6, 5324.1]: 4.535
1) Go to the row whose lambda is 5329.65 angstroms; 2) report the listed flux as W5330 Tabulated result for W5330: 3.942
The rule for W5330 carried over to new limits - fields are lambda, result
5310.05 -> 4.845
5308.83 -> 5.064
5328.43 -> 3.778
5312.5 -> 4.714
